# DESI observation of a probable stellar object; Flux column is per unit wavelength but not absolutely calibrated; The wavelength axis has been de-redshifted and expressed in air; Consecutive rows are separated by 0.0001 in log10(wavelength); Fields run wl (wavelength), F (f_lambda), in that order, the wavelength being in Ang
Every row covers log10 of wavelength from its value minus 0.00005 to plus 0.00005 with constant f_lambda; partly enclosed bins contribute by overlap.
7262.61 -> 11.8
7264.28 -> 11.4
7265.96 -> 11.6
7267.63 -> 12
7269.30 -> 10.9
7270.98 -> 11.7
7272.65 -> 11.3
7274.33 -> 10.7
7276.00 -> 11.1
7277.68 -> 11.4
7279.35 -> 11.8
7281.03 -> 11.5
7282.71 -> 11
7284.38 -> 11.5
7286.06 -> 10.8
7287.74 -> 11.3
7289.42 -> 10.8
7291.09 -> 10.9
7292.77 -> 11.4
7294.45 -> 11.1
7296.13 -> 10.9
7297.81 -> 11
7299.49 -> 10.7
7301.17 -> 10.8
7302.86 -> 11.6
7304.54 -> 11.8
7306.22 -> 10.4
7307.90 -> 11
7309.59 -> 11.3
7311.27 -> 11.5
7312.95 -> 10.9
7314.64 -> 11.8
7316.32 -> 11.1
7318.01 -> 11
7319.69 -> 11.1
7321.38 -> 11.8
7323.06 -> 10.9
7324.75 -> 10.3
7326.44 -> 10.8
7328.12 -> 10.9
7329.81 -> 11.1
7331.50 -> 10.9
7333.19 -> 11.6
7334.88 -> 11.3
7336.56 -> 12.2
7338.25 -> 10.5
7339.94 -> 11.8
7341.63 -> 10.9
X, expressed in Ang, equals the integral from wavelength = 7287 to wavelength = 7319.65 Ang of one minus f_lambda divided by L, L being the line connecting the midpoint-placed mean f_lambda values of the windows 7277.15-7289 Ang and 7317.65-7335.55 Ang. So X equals 0.2 Ang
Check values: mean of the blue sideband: 11.3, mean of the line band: 11.1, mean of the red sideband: 11.1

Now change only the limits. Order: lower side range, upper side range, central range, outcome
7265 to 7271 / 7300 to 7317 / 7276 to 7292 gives 0.3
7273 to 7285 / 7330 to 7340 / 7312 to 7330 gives 0.4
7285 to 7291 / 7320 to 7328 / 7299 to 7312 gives -0.2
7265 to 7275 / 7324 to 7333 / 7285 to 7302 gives 0.3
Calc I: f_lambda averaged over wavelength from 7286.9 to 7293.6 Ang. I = 11.1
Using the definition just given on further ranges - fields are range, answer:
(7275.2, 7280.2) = 11.4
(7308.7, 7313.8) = 11.2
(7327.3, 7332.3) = 11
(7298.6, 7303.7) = 11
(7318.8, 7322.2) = 11.4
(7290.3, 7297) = 11.1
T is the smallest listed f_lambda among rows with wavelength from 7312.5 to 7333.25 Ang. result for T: 10.3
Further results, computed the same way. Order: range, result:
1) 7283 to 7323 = 10.4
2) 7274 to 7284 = 10.7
